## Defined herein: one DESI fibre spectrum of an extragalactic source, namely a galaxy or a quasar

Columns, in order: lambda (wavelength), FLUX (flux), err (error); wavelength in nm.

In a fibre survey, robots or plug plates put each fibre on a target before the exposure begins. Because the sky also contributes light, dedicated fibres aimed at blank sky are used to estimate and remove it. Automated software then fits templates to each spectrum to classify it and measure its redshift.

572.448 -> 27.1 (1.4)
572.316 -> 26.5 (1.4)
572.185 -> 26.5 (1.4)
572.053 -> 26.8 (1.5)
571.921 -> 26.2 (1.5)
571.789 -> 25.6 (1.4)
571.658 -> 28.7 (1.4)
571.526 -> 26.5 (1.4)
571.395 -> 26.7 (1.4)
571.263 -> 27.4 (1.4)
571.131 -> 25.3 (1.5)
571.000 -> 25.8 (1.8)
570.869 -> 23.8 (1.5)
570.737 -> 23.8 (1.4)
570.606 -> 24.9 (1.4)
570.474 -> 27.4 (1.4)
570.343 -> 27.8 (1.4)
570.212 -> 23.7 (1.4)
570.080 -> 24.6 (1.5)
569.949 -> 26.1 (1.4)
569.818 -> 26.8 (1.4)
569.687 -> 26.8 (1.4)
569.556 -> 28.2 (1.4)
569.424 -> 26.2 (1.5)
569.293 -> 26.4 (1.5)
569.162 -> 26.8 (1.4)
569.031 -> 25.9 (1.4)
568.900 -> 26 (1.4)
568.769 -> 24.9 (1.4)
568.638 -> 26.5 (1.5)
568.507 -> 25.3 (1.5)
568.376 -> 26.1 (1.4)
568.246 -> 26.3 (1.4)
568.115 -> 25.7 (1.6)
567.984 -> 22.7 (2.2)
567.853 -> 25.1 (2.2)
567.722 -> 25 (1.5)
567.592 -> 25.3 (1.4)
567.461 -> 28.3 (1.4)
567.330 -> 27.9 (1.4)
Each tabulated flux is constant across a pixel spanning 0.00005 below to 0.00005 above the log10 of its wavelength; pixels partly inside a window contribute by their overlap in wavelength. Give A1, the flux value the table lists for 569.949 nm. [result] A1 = 26.1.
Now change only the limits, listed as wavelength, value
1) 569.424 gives 26.2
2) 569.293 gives 26.4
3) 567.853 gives 25.1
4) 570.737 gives 23.8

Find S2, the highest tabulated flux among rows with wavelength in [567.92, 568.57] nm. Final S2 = 26.3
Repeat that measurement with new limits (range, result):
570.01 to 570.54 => 27.8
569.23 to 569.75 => 28.2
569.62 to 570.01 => 26.8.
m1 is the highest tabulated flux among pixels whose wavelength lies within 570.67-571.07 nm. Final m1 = 25.8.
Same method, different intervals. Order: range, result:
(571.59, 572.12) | 28.7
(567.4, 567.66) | 28.3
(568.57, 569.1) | 26.5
